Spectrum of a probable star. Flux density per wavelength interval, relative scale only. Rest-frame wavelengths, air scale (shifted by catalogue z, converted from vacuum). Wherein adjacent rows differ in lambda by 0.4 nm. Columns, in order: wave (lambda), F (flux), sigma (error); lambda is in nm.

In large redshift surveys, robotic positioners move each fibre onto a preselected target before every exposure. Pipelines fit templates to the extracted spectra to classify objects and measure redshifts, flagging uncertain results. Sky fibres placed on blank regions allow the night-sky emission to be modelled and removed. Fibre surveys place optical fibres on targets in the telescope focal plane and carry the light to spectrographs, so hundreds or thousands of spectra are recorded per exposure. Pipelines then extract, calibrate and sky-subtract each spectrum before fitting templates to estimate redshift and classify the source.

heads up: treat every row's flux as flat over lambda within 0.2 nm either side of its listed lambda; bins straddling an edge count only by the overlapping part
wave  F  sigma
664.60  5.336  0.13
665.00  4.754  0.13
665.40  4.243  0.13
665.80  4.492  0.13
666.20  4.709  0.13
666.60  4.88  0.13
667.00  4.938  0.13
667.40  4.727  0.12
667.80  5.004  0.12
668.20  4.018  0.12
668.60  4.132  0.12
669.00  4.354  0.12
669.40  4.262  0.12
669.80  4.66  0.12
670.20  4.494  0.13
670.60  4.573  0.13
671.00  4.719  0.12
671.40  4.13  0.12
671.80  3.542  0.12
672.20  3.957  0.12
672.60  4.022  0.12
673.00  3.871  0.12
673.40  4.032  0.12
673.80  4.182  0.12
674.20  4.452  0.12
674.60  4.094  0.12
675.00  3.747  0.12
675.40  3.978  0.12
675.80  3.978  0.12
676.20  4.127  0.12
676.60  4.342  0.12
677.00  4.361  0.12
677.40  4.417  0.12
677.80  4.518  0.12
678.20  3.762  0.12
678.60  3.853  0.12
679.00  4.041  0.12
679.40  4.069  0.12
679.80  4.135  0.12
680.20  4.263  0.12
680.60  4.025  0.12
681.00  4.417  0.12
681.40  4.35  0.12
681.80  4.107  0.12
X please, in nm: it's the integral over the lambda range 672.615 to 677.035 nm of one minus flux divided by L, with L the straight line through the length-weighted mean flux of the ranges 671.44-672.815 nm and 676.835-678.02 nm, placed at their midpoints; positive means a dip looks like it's 0.06 nm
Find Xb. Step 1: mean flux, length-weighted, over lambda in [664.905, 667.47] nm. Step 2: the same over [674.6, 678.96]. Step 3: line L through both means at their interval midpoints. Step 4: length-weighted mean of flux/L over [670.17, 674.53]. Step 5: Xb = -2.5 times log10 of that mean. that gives 0.05 mag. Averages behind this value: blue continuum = 4.67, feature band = 4.16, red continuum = 4.11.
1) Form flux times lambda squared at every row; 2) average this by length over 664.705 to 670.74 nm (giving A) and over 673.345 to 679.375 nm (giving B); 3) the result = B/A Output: 0.93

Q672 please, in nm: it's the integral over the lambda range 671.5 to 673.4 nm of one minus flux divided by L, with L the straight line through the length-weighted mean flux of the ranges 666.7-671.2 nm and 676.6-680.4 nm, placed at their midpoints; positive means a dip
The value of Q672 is 0.23 nm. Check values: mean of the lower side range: 4.54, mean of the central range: 3.88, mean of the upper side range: 4.17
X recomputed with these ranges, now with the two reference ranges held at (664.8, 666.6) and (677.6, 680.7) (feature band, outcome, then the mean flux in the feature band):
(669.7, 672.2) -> 0.047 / 4.31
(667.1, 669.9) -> 0.014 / 4.46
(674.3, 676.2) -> 0.106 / 3.99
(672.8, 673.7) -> 0.068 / 3.98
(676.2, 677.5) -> -0.050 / 4.33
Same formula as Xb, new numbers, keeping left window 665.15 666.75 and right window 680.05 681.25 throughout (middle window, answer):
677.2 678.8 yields 0.042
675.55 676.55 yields 0.065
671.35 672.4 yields 0.158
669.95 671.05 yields -0.026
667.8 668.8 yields 0.065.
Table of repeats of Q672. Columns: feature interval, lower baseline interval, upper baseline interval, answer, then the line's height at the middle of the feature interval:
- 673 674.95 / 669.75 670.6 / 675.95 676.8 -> 0.10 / 4.35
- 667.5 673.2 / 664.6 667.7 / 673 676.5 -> 0.18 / 4.41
